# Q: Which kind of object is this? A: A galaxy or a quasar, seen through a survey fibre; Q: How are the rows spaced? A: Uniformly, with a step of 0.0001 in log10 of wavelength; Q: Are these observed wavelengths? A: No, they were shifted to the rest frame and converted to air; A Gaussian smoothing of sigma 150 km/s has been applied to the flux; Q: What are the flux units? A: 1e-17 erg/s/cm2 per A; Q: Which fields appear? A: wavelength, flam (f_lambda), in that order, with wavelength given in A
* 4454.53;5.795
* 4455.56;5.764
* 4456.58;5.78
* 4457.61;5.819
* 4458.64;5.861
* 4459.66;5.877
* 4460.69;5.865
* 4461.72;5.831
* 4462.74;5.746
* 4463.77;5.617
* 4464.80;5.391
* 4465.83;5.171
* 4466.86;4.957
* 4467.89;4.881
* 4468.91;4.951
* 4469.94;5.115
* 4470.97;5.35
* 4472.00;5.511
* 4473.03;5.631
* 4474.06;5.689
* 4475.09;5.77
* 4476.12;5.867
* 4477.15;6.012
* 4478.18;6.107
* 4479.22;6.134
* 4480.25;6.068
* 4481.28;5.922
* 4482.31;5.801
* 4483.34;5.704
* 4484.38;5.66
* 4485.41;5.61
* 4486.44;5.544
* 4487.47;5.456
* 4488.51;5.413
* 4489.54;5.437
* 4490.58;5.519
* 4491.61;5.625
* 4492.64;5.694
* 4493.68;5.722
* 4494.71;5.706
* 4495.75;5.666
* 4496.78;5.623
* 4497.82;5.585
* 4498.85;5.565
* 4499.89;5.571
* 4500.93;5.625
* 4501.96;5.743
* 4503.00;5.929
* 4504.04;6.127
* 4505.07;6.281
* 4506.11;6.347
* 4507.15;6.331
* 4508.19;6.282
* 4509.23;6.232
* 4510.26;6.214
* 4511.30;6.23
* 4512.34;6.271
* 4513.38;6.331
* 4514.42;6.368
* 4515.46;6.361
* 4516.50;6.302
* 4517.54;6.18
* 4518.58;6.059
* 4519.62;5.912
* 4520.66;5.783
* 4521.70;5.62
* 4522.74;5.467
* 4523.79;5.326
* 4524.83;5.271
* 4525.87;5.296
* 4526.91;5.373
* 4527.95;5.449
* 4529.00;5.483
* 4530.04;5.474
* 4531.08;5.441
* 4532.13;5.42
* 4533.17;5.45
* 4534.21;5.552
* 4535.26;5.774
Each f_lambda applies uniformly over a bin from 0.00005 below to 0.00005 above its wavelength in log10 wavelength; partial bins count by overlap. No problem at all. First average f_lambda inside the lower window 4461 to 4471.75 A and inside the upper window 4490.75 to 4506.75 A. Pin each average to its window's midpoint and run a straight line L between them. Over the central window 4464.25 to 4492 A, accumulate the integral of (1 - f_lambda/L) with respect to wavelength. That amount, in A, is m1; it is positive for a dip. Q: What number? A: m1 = -0.4 A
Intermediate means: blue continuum 5.32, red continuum 5.79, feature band 5.57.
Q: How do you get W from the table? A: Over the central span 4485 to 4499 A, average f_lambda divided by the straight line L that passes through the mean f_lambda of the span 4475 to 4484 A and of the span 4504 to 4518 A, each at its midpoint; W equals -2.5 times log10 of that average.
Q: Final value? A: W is 0.09 mag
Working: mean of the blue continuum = 5.93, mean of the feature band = 5.59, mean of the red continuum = 6.28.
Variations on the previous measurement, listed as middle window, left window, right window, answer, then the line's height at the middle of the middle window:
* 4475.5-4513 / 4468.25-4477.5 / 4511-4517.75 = 0.01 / 5.92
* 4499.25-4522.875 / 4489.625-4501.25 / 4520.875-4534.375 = -0.10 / 5.53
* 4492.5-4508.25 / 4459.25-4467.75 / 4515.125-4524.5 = -0.02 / 5.75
